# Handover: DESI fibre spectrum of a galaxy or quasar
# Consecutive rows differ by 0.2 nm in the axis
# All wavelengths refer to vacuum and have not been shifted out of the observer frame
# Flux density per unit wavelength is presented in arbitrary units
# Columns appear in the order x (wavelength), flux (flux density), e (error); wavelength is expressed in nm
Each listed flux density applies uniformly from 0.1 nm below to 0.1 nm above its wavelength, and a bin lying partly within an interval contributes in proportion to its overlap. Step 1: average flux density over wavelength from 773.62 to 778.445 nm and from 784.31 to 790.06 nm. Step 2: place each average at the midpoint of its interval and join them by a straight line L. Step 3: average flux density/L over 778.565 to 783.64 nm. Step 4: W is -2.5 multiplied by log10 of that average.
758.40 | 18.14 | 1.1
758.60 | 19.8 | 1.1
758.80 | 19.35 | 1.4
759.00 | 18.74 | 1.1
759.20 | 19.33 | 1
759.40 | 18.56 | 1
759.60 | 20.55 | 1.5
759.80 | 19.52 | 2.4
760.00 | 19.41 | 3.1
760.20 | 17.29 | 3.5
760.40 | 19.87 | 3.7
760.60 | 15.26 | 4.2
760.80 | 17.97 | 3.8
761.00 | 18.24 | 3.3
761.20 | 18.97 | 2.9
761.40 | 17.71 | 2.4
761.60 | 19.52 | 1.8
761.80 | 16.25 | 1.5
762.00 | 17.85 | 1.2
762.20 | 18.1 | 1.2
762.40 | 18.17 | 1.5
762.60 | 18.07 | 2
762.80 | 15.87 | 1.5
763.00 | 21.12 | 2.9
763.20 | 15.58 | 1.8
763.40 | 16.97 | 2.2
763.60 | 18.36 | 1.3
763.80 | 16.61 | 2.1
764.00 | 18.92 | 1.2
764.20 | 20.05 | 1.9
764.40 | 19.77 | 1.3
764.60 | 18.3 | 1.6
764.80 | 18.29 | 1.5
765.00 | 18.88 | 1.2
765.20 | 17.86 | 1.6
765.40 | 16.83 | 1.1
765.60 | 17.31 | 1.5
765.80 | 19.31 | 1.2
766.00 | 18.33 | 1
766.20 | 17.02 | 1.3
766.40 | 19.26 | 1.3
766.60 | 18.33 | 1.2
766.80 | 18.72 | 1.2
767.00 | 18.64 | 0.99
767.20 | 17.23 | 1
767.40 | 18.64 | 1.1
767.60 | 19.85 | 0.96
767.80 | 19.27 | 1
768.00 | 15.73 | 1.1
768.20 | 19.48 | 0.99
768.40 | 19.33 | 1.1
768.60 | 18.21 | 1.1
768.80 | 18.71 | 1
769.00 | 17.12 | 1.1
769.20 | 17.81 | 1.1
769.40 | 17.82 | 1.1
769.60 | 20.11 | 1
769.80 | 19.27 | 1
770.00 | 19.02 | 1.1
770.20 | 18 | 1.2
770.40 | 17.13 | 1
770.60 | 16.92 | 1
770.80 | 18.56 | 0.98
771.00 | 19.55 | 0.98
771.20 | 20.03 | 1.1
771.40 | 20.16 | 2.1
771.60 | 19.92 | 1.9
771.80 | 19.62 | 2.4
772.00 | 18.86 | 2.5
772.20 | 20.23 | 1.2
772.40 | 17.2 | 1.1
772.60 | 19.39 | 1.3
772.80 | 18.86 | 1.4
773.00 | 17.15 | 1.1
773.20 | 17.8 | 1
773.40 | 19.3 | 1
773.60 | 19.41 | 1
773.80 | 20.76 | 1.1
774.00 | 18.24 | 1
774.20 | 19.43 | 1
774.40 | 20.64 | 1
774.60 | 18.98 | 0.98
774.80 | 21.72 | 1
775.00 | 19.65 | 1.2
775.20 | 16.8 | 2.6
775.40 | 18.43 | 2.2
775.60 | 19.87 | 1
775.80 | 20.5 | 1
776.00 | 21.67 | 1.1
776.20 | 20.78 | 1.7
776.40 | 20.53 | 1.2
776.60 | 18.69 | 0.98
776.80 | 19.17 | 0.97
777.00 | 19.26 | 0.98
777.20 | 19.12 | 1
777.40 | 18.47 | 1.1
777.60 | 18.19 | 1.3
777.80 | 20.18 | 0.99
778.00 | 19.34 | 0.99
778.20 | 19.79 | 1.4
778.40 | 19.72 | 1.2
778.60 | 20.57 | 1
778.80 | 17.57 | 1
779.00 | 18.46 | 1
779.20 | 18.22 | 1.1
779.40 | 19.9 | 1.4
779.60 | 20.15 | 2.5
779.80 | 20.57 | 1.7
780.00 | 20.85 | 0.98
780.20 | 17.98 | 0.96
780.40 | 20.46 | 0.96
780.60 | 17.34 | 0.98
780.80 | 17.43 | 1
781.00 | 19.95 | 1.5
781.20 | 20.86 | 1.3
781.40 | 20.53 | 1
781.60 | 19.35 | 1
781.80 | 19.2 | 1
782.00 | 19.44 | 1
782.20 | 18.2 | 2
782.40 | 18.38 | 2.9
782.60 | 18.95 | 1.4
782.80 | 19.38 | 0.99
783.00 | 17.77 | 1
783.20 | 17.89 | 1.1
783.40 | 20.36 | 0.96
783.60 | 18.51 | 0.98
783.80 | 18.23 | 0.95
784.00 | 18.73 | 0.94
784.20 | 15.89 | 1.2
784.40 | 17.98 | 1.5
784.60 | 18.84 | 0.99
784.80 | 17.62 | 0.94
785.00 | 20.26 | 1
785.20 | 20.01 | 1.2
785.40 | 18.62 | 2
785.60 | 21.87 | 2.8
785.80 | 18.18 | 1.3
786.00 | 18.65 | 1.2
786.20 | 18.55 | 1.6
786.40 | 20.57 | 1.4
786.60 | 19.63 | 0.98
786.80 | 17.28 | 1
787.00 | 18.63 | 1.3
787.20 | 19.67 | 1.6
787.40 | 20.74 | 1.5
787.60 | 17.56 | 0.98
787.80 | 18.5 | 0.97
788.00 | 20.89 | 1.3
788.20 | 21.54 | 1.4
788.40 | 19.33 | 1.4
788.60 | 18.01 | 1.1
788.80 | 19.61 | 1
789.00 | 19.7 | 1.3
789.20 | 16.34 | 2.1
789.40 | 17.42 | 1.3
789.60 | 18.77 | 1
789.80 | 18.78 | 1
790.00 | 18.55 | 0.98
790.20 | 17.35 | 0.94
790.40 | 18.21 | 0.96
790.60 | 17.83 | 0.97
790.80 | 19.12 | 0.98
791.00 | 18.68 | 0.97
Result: 0.01 mag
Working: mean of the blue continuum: 19.6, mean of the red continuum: 19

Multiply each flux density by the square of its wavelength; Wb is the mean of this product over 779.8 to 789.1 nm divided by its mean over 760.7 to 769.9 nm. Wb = 1.10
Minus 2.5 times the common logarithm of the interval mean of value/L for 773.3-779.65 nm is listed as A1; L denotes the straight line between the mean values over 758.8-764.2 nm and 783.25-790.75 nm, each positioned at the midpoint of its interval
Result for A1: -0.05 mag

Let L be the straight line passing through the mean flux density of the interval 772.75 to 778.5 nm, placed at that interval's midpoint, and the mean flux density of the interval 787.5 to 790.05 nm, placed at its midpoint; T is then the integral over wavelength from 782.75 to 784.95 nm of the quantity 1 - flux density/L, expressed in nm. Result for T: 0.09 nm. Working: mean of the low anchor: 19.4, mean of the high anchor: 18.9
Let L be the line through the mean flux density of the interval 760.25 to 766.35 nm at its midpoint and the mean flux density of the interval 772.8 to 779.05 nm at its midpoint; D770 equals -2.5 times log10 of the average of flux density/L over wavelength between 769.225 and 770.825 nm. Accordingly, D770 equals 0.03 mag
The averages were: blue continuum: 18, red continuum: 19.4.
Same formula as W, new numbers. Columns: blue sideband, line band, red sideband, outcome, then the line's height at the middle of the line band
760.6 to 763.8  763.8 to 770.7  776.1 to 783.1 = -0.01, 18.2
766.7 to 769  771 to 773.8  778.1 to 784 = -0.03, 18.7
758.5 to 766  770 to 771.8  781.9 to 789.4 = -0.02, 18.5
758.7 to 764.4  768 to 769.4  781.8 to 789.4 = 0.02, 18.5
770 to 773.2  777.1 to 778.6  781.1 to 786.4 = -0.03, 18.9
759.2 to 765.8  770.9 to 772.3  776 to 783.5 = -0.05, 18.8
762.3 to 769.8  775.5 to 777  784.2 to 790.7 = -0.09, 18.6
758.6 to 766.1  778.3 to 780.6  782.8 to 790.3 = -0.04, 18.7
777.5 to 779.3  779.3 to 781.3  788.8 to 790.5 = -0.03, 19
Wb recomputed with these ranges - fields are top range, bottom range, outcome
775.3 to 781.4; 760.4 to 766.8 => 1.12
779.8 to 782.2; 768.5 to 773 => 1.06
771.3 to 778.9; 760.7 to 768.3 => 1.09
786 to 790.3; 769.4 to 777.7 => 1.02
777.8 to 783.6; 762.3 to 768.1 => 1.10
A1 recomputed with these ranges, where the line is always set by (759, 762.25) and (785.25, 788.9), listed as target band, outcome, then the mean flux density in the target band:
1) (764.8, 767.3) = 0.03 mag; 18.1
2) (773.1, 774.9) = -0.04 mag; 19.6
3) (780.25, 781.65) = -0.01 mag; 19.4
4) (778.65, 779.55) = 0.02 mag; 18.7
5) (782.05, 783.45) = 0.03 mag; 18.7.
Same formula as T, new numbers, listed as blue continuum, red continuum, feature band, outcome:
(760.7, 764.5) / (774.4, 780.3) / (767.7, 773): 0.05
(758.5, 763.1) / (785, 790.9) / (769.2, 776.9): -0.20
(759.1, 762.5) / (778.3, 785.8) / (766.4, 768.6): 0.01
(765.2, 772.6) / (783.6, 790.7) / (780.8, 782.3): -0.06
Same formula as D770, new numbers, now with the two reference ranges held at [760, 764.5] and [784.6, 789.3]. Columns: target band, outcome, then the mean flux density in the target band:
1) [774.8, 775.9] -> -0.04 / 19.3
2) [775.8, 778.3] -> -0.05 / 19.6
